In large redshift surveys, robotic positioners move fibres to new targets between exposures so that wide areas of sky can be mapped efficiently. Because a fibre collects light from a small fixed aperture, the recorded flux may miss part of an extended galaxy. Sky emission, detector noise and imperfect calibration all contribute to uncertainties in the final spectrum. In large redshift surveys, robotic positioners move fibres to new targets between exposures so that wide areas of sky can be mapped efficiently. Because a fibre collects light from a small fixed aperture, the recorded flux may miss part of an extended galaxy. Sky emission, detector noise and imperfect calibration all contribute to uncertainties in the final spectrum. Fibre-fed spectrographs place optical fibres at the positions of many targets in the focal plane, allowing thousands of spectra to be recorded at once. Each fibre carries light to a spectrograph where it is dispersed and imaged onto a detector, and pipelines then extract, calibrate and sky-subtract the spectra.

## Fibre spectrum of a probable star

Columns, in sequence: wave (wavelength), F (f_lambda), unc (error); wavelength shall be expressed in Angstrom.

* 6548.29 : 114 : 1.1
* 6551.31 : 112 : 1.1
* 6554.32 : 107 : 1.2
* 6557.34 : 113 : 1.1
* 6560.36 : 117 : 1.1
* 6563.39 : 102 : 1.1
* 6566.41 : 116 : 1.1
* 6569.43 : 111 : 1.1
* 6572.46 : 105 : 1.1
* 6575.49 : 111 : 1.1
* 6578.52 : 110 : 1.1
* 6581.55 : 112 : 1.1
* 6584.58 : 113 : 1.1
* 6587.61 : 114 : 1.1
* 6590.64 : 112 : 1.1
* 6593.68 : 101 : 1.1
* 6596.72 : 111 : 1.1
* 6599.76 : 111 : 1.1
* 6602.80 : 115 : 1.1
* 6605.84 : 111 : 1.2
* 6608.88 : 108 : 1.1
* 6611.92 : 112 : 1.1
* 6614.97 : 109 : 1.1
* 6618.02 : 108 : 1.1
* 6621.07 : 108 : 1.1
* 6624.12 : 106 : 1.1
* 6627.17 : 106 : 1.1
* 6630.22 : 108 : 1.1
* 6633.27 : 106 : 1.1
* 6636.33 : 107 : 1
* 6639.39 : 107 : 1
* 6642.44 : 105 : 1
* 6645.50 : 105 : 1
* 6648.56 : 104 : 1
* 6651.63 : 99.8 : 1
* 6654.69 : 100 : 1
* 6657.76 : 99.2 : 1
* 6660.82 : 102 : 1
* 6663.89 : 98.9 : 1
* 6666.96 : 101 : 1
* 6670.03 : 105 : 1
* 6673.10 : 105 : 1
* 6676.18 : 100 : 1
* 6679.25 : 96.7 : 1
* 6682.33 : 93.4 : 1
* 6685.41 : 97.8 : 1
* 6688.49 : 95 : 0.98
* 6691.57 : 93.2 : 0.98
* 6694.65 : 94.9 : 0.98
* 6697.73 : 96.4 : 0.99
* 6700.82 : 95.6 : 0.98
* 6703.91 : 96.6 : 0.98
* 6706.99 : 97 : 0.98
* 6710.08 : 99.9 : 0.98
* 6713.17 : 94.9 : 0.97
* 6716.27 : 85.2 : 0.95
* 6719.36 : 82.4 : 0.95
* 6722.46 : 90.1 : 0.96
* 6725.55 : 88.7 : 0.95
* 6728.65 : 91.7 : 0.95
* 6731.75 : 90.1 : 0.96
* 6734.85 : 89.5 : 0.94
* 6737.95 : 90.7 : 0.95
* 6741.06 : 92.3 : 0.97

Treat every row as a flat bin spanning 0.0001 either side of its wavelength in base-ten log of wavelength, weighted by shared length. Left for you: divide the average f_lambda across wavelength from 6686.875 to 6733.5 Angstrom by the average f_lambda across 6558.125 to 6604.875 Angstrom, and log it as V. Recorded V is 0.8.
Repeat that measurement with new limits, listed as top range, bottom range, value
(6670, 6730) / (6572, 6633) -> 0.86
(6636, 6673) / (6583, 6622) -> 0.93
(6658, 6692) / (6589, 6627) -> 0.91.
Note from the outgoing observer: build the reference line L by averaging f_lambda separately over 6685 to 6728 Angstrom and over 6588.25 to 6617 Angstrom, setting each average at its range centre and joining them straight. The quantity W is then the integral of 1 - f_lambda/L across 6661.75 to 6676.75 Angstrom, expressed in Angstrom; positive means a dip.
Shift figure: -0.4 Angstrom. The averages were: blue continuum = 110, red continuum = 93.3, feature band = 102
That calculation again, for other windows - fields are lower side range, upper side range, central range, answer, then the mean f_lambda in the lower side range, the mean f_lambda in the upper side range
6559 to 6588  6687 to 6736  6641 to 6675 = -0.9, 111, 92.6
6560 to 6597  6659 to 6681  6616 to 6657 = -0.3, 110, 101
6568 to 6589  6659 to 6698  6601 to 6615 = -0.5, 111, 98.5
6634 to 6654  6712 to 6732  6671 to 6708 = -0.6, 104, 88.8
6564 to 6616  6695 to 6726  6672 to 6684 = -0.1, 111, 92.9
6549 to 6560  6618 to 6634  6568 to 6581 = 0.1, 112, 107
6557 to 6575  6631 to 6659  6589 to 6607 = -0.4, 110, 104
